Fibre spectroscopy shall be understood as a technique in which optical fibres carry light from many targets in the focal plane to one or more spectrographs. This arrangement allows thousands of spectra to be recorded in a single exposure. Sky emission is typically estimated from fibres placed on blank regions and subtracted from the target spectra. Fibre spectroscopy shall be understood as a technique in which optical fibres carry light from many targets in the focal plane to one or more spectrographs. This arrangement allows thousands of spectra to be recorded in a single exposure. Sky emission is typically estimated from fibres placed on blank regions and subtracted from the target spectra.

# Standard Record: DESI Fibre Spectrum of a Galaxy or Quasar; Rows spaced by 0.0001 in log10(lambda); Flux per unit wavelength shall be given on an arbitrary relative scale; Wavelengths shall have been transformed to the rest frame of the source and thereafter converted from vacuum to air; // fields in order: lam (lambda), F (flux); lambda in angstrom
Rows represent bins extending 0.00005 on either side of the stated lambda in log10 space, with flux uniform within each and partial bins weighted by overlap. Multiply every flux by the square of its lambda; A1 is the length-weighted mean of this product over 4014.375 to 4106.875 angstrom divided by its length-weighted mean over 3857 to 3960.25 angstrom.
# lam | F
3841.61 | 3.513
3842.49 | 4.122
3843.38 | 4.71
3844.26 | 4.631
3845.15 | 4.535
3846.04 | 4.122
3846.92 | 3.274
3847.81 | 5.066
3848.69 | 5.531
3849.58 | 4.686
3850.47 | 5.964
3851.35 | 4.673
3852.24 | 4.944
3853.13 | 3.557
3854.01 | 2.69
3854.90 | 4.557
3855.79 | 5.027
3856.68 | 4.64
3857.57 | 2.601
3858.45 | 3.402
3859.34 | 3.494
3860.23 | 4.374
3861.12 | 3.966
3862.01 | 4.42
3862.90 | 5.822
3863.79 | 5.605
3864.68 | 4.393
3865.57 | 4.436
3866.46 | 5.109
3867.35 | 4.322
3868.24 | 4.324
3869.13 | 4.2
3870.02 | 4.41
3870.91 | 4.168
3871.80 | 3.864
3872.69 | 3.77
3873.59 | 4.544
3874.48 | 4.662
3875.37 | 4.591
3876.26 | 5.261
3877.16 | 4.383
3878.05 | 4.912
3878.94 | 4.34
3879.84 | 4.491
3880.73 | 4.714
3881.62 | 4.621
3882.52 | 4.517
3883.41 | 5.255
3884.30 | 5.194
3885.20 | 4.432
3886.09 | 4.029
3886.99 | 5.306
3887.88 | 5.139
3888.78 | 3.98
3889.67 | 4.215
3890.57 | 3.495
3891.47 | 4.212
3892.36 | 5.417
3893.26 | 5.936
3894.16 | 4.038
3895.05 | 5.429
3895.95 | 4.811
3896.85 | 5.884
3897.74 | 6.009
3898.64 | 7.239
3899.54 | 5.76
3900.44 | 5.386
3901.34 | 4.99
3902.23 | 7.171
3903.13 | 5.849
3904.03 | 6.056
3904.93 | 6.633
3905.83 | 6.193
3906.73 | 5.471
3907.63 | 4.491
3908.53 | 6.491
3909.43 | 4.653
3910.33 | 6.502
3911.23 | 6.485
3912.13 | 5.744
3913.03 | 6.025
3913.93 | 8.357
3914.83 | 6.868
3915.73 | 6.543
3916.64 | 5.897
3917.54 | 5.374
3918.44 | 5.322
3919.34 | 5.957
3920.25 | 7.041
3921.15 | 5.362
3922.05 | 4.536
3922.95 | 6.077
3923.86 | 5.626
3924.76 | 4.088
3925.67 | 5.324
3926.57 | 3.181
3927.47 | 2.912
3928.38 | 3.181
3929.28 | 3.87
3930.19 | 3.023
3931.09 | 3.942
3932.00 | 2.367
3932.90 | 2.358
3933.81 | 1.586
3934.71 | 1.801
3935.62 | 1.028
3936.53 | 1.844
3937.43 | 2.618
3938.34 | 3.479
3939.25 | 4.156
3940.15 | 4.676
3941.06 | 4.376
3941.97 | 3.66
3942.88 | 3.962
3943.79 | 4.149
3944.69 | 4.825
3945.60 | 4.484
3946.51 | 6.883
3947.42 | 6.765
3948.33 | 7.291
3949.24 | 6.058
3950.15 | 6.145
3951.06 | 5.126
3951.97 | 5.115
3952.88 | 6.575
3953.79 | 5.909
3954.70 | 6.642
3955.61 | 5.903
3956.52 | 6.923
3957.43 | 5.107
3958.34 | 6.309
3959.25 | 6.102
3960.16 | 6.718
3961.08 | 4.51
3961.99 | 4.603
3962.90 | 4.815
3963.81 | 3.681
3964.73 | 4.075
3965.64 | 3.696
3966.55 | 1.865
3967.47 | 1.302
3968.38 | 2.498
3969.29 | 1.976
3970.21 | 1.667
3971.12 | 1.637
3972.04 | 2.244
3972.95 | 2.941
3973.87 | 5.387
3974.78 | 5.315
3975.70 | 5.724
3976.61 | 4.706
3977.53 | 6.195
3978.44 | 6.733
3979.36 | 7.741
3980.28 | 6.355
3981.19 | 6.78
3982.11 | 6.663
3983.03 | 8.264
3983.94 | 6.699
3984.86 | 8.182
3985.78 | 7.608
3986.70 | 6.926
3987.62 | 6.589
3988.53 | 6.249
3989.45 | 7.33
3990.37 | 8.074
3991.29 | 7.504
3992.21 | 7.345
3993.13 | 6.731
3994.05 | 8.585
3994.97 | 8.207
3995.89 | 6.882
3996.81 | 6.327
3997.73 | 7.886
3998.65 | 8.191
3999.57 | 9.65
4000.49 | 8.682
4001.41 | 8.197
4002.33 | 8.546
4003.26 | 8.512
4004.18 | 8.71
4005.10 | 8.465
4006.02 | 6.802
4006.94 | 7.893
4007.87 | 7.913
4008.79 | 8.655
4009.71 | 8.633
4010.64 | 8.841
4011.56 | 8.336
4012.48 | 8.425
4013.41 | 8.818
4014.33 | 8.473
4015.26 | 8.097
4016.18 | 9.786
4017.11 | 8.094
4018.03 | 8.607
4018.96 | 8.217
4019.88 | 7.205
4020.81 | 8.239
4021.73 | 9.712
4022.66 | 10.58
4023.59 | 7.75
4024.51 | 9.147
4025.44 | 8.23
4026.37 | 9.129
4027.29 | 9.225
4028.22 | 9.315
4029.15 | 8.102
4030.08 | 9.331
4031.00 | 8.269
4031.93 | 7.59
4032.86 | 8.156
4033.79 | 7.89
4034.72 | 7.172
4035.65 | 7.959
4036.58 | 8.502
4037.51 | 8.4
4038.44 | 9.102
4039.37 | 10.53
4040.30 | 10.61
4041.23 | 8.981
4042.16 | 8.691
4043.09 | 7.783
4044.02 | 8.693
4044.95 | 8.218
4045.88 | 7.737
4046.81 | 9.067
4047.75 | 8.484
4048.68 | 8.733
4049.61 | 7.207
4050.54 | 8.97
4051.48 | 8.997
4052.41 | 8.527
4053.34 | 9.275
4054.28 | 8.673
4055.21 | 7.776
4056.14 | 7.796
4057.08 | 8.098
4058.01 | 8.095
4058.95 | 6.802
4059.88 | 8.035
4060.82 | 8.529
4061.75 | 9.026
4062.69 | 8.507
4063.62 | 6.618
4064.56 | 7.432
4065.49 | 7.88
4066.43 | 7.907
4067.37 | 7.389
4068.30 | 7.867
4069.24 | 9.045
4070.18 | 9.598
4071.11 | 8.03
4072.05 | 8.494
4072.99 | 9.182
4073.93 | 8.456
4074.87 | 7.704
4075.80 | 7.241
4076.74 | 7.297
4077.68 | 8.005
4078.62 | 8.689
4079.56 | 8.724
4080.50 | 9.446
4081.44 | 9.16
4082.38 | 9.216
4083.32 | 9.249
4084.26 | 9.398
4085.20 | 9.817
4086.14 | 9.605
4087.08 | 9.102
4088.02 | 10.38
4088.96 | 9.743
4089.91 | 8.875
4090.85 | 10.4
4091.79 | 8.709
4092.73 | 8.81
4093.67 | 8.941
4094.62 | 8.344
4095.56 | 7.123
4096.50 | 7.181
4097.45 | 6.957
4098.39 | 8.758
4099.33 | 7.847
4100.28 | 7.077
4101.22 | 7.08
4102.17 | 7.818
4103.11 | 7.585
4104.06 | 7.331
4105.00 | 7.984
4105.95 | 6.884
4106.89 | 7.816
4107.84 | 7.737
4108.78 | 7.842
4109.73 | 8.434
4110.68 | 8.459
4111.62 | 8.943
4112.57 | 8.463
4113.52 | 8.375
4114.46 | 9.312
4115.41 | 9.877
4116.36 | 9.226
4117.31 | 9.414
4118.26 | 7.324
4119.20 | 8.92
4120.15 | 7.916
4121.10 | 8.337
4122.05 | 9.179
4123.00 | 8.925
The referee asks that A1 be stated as 1.9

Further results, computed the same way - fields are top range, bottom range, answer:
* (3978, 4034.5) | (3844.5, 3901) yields 1.86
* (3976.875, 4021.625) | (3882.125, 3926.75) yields 1.50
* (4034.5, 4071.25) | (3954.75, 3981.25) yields 1.90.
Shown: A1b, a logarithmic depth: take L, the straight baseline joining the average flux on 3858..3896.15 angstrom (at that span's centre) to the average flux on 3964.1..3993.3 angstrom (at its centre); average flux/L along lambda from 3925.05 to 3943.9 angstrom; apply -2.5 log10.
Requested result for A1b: 0.49 mag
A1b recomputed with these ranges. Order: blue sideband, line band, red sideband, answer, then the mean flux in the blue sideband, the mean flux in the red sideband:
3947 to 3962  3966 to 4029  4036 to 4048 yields 0.05 mag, 6.03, 8.83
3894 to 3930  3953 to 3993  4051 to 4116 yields 0.20 mag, 5.56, 8.37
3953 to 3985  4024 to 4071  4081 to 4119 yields -0.19 mag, 5.01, 8.52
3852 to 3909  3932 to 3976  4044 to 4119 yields 0.39 mag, 4.81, 8.39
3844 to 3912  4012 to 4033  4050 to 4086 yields -0.15 mag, 4.85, 8.4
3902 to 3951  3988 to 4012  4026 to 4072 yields -0.14 mag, 4.89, 8.4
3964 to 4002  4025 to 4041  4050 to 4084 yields -0.18 mag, 5.99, 8.33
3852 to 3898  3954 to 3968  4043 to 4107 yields 0.26 mag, 4.53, 8.34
